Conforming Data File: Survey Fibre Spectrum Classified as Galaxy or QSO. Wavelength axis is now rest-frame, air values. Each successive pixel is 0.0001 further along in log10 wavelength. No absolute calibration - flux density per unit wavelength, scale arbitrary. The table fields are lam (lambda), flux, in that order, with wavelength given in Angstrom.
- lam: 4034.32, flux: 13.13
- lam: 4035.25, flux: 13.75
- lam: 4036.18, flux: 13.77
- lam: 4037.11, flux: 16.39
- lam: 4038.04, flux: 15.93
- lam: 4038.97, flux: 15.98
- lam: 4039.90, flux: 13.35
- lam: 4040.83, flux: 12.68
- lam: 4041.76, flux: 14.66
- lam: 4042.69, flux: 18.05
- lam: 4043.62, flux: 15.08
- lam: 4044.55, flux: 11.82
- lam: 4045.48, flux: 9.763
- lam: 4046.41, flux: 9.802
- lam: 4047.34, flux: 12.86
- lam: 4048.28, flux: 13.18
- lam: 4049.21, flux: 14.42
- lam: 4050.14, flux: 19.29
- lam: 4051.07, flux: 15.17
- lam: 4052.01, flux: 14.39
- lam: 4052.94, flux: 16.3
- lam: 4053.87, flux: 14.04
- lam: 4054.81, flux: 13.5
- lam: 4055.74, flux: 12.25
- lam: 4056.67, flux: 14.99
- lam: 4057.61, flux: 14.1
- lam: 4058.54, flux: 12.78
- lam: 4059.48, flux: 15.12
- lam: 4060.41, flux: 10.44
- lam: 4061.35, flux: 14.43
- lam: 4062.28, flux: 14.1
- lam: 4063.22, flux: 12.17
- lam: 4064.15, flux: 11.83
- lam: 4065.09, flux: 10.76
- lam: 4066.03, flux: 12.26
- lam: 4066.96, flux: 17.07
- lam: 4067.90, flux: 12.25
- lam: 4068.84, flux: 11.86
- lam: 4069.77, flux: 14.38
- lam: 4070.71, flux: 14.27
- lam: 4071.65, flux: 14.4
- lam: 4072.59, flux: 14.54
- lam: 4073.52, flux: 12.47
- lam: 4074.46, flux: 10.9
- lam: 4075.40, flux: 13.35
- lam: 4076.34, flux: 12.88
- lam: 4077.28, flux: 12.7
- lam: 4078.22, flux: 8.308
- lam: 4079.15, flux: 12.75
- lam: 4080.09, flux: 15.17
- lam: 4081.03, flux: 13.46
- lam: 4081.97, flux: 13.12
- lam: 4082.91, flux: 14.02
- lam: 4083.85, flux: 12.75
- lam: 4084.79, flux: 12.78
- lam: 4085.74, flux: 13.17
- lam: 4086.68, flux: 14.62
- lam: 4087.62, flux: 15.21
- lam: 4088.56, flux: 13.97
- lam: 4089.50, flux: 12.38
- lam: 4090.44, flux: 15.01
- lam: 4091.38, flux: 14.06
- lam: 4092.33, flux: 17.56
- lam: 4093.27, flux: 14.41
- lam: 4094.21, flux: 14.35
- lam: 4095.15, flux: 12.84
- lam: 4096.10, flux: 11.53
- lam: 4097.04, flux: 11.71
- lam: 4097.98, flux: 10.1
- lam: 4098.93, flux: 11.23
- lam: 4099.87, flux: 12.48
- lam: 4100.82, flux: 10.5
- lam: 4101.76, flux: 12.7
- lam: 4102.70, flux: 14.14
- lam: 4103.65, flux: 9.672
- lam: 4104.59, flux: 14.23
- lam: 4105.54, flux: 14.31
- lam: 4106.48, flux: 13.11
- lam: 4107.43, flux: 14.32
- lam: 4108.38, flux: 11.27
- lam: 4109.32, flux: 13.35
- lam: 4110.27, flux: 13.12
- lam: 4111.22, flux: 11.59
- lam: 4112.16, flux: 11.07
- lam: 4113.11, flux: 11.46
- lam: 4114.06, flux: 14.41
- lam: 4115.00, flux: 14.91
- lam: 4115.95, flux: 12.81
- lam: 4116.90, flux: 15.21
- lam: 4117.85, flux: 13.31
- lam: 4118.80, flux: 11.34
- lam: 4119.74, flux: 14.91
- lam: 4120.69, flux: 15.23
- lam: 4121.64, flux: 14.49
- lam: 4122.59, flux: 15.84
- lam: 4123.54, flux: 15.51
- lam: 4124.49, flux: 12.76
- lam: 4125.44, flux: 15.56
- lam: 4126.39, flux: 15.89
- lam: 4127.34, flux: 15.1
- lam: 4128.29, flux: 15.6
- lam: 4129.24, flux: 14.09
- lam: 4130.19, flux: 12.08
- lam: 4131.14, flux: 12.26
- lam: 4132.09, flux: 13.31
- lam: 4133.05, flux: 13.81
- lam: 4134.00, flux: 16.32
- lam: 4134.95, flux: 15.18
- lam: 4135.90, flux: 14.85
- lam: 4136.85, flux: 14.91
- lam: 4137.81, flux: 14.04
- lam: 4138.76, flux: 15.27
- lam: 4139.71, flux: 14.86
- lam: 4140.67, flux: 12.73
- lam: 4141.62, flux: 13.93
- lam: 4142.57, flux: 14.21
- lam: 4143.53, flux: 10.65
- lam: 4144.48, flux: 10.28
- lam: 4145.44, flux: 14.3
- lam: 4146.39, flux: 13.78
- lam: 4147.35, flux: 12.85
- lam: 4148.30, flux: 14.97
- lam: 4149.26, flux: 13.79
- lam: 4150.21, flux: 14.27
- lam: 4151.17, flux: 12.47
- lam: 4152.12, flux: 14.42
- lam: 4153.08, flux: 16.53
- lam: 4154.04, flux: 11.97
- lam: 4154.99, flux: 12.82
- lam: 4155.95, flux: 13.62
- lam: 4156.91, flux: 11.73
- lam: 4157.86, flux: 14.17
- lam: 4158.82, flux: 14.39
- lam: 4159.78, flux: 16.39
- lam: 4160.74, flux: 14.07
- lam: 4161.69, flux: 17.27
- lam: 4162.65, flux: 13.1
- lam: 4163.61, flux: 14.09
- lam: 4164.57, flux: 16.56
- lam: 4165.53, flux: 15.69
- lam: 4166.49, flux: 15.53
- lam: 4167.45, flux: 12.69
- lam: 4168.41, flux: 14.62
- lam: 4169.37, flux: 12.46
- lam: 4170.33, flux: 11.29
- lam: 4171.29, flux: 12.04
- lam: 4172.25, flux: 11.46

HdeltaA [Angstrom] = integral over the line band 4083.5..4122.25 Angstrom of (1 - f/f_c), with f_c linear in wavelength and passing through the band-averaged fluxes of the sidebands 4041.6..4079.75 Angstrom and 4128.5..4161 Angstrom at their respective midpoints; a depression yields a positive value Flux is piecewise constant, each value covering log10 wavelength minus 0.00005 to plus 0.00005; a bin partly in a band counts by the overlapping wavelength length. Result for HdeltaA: 1.1 Angstrom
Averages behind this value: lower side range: 13.4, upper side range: 13.8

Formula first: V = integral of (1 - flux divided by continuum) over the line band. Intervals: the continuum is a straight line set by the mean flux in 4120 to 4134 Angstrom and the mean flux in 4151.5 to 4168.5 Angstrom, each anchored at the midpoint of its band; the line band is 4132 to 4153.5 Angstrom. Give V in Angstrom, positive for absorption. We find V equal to 0.7 Angstrom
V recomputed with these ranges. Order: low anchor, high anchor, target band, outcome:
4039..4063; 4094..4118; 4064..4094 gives -0.40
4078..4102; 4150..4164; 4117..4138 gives -1.13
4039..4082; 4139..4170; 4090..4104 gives 0.81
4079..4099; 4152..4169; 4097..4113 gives 1.67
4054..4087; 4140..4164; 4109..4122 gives 0.10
